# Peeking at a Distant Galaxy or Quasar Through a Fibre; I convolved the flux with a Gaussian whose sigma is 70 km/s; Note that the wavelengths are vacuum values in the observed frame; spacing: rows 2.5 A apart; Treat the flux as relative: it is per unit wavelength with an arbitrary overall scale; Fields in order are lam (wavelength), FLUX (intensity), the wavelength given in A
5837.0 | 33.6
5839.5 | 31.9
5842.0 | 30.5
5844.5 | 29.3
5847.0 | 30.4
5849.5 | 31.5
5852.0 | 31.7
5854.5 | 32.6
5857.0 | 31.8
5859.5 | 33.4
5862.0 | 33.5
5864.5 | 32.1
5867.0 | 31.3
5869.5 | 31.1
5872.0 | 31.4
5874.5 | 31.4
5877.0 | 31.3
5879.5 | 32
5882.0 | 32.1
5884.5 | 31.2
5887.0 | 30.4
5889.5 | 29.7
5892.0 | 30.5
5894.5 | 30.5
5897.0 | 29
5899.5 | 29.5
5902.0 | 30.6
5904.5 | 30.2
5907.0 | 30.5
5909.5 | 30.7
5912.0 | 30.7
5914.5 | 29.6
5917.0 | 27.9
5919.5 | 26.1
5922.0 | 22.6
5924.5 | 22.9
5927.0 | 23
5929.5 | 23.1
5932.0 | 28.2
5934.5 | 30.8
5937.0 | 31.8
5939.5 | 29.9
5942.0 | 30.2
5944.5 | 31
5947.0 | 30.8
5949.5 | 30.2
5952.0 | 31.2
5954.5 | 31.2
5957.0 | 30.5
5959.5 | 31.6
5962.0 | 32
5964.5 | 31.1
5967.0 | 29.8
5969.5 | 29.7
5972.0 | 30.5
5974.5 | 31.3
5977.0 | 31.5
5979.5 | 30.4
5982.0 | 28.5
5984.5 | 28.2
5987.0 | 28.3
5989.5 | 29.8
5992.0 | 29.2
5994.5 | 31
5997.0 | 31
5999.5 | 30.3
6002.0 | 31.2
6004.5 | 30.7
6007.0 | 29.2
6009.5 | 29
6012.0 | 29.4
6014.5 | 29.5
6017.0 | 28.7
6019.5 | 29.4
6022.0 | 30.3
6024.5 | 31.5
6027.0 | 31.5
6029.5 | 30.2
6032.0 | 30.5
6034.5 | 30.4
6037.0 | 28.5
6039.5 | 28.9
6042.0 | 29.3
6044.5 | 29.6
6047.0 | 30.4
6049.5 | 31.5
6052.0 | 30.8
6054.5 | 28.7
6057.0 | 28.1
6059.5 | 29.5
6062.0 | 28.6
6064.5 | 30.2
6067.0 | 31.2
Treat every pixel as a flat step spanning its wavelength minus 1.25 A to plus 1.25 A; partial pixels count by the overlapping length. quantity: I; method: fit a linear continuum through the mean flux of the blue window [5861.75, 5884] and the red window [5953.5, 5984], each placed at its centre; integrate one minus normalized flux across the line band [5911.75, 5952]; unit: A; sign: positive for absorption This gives 3.8 A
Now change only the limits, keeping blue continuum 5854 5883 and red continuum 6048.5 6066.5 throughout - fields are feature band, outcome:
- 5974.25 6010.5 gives 0.6 A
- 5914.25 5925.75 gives 2.2 A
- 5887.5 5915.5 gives 1.3 A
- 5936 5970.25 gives 0.2 A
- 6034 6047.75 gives 0.2 A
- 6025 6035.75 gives -0.3 A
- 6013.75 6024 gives 0.2 A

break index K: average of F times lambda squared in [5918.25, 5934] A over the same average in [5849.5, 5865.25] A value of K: 0.8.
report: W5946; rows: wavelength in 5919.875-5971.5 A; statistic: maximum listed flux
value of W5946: 32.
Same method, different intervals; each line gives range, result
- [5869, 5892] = 32.1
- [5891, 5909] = 30.6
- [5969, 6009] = 31.5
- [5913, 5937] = 31.8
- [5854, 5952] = 33.5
